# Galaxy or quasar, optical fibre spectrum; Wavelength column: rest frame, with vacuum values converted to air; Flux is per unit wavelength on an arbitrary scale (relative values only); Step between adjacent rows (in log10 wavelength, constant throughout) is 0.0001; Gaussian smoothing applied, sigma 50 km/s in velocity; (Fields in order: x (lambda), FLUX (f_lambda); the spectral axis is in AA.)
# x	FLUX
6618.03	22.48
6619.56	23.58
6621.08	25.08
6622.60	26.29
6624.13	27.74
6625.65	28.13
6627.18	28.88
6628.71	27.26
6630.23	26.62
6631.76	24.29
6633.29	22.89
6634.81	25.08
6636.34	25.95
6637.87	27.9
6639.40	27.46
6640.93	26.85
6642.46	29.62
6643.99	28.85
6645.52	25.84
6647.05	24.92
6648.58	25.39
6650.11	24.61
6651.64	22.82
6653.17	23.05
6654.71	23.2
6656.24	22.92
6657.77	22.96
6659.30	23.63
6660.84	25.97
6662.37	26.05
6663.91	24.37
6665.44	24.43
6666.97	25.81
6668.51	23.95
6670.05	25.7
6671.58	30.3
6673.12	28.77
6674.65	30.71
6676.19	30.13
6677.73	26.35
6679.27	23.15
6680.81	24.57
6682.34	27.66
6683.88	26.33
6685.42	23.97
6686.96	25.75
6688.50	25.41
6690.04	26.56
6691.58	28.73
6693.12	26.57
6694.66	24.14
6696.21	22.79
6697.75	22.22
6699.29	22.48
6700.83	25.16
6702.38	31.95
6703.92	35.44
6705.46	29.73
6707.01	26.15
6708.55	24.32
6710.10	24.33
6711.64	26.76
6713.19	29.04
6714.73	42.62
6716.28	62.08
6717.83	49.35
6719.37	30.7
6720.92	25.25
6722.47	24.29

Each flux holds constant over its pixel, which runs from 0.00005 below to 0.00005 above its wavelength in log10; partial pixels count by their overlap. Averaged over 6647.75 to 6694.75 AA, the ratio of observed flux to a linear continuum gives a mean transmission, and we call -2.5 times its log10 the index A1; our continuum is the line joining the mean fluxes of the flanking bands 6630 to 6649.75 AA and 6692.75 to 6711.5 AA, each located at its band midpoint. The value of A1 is 0.03 mag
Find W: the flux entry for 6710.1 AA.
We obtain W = 24.33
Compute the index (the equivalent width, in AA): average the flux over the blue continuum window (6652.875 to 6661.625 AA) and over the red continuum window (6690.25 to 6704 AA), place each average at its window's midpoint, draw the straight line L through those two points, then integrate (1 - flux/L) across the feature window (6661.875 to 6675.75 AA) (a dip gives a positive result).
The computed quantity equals -1.4 AA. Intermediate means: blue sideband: 23.7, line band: 26.8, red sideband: 26.2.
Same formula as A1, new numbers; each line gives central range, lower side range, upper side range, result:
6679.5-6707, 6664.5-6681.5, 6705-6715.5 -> 0.06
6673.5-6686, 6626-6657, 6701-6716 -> 0.08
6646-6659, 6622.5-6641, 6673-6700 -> 0.11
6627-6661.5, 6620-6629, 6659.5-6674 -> 0.05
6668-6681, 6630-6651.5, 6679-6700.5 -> -0.08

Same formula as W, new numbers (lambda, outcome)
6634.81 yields 25.08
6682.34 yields 27.66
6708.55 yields 24.32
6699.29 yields 22.48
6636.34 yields 25.95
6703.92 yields 35.44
